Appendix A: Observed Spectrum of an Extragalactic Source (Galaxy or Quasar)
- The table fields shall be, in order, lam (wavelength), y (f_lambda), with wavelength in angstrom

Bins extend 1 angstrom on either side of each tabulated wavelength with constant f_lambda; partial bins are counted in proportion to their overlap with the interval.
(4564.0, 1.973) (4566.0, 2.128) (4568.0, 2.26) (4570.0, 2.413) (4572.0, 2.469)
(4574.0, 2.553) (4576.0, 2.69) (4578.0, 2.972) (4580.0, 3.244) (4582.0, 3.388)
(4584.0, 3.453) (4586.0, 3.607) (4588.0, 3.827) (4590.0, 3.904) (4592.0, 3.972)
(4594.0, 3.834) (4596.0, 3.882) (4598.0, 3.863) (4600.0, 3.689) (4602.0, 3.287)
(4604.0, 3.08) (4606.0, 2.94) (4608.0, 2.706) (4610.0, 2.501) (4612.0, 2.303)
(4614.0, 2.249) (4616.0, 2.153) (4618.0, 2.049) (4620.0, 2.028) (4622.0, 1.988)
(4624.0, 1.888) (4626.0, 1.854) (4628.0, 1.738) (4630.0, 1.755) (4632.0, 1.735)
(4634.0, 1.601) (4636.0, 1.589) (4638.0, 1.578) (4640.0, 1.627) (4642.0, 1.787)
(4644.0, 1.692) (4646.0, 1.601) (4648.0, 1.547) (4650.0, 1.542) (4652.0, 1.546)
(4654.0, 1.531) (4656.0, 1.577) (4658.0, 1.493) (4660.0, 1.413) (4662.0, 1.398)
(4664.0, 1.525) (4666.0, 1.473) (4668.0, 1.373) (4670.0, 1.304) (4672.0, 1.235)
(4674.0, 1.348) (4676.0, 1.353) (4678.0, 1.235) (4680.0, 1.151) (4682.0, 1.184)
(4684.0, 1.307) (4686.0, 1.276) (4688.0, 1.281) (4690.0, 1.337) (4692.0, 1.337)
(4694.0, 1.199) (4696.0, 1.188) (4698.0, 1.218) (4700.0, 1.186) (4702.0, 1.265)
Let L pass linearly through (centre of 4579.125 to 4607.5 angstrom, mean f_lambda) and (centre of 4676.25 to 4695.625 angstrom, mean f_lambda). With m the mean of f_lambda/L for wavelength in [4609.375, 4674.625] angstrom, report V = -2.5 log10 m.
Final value 0.343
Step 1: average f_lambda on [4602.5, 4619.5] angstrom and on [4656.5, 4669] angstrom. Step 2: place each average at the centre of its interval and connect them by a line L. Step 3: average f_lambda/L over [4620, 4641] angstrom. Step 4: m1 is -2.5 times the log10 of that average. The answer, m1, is 0.20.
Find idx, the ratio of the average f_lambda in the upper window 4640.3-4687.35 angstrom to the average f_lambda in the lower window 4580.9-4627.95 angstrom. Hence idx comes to 0.49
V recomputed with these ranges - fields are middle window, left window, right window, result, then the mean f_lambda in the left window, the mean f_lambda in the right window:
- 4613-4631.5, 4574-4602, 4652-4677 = 0.30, 3.52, 1.42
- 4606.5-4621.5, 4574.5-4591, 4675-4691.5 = 0.18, 3.36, 1.27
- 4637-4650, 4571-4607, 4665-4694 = 0.28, 3.37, 1.3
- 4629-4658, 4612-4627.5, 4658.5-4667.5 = 0.06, 2.04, 1.45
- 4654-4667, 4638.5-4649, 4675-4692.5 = 0.00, 1.65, 1.27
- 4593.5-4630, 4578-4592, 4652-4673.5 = 0.10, 3.56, 1.44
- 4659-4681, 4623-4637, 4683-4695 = 0.07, 1.74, 1.29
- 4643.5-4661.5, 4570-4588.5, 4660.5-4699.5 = 0.16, 3.08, 1.3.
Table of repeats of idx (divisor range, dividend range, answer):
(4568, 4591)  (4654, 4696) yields 0.43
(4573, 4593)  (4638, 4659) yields 0.47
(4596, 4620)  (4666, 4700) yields 0.45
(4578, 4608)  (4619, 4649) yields 0.49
